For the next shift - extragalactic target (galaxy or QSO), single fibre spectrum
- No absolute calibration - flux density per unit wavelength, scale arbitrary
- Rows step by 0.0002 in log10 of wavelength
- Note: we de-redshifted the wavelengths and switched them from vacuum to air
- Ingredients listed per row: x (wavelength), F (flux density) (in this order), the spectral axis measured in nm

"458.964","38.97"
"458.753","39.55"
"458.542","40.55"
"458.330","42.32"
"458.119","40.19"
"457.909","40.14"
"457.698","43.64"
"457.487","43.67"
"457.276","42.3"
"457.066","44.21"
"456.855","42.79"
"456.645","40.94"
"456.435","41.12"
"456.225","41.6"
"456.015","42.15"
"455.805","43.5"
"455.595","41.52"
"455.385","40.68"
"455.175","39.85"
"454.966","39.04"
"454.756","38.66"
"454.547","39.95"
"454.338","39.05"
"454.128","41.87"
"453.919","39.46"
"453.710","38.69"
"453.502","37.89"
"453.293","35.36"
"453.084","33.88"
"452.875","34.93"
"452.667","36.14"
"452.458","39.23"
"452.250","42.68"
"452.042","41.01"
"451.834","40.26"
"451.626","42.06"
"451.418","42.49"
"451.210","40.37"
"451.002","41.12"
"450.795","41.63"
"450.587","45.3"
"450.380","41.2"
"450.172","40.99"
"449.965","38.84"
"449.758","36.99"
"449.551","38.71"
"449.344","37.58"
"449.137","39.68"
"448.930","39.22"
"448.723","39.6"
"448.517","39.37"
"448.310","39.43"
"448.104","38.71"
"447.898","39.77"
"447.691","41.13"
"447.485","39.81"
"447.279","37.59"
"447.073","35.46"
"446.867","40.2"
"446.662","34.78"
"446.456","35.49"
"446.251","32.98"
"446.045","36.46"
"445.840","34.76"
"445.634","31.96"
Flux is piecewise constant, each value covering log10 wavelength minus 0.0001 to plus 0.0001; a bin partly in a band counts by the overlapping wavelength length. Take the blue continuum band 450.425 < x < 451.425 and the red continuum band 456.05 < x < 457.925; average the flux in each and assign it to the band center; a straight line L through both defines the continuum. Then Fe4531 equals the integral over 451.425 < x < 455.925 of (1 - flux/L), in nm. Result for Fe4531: 0.30 nm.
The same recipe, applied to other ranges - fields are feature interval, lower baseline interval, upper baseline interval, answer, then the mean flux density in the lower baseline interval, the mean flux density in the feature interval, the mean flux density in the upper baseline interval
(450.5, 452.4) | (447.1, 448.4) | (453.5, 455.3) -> -0.12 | 39.2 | 41.8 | 39.5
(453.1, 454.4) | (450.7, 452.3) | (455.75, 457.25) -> 0.11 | 41.4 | 38.4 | 42.3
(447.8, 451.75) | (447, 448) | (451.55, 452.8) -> -0.07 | 38.8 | 40.2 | 40.1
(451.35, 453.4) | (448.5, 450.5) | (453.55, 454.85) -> 0.04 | 39.3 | 38.7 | 39.6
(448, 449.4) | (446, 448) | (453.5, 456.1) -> -0.04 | 37.4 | 39.1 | 40.3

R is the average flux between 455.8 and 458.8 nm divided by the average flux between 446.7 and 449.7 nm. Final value 1.1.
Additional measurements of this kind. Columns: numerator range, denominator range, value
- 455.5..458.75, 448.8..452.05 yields 1.04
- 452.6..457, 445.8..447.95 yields 1.07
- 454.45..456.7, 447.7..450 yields 1.05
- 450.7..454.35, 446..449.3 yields 1.03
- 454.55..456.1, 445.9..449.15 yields 1.07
